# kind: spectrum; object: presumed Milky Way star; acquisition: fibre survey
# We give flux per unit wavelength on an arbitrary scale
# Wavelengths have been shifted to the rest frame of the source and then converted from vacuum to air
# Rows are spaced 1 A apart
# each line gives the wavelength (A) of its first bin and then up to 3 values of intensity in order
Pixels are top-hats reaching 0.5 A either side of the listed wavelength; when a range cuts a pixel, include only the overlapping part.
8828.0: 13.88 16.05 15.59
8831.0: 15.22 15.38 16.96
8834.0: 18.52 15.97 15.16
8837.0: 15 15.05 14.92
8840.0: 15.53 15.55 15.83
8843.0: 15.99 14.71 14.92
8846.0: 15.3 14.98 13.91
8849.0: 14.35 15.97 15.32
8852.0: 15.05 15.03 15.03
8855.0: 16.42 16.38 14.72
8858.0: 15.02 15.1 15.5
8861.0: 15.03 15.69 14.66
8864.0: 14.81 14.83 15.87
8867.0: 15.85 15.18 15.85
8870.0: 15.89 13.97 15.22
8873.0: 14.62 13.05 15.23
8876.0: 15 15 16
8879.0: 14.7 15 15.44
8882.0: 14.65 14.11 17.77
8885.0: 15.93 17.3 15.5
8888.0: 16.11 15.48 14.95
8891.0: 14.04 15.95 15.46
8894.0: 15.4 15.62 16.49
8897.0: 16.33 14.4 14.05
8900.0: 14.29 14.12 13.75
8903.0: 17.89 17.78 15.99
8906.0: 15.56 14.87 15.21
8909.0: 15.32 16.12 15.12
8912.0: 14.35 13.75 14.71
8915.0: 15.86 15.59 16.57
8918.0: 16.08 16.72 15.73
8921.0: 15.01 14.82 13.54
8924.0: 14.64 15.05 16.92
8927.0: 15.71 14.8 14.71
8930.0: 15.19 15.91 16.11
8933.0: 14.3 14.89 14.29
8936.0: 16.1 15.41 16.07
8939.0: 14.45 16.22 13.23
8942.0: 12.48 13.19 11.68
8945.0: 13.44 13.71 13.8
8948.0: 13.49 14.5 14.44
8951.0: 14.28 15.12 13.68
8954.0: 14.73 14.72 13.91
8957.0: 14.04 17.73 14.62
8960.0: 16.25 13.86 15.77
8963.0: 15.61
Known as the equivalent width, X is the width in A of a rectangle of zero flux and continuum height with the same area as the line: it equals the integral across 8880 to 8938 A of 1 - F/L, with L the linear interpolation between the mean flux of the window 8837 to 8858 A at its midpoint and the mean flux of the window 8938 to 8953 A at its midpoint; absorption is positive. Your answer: -4.0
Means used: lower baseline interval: 15.2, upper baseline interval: 13.9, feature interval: 15.4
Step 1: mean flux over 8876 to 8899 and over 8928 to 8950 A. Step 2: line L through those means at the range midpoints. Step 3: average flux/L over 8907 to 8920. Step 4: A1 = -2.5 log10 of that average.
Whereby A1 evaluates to -0.03 mag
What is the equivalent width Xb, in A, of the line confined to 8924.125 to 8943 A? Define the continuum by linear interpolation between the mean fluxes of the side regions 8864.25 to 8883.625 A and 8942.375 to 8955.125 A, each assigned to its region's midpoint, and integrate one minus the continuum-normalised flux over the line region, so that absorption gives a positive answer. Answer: -1.2 A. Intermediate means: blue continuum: 15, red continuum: 13.9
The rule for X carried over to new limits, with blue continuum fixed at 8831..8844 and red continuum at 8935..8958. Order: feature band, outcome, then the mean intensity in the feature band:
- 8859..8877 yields 0.3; 15.1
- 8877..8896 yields -0.6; 15.5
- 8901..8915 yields -0.5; 15.4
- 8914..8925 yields -0.6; 15.4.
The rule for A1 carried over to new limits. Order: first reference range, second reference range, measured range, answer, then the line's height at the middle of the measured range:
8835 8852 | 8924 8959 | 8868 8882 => 0.00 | 15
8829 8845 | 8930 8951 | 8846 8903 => 0.00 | 15.2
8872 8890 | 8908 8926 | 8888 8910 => -0.01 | 15.3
